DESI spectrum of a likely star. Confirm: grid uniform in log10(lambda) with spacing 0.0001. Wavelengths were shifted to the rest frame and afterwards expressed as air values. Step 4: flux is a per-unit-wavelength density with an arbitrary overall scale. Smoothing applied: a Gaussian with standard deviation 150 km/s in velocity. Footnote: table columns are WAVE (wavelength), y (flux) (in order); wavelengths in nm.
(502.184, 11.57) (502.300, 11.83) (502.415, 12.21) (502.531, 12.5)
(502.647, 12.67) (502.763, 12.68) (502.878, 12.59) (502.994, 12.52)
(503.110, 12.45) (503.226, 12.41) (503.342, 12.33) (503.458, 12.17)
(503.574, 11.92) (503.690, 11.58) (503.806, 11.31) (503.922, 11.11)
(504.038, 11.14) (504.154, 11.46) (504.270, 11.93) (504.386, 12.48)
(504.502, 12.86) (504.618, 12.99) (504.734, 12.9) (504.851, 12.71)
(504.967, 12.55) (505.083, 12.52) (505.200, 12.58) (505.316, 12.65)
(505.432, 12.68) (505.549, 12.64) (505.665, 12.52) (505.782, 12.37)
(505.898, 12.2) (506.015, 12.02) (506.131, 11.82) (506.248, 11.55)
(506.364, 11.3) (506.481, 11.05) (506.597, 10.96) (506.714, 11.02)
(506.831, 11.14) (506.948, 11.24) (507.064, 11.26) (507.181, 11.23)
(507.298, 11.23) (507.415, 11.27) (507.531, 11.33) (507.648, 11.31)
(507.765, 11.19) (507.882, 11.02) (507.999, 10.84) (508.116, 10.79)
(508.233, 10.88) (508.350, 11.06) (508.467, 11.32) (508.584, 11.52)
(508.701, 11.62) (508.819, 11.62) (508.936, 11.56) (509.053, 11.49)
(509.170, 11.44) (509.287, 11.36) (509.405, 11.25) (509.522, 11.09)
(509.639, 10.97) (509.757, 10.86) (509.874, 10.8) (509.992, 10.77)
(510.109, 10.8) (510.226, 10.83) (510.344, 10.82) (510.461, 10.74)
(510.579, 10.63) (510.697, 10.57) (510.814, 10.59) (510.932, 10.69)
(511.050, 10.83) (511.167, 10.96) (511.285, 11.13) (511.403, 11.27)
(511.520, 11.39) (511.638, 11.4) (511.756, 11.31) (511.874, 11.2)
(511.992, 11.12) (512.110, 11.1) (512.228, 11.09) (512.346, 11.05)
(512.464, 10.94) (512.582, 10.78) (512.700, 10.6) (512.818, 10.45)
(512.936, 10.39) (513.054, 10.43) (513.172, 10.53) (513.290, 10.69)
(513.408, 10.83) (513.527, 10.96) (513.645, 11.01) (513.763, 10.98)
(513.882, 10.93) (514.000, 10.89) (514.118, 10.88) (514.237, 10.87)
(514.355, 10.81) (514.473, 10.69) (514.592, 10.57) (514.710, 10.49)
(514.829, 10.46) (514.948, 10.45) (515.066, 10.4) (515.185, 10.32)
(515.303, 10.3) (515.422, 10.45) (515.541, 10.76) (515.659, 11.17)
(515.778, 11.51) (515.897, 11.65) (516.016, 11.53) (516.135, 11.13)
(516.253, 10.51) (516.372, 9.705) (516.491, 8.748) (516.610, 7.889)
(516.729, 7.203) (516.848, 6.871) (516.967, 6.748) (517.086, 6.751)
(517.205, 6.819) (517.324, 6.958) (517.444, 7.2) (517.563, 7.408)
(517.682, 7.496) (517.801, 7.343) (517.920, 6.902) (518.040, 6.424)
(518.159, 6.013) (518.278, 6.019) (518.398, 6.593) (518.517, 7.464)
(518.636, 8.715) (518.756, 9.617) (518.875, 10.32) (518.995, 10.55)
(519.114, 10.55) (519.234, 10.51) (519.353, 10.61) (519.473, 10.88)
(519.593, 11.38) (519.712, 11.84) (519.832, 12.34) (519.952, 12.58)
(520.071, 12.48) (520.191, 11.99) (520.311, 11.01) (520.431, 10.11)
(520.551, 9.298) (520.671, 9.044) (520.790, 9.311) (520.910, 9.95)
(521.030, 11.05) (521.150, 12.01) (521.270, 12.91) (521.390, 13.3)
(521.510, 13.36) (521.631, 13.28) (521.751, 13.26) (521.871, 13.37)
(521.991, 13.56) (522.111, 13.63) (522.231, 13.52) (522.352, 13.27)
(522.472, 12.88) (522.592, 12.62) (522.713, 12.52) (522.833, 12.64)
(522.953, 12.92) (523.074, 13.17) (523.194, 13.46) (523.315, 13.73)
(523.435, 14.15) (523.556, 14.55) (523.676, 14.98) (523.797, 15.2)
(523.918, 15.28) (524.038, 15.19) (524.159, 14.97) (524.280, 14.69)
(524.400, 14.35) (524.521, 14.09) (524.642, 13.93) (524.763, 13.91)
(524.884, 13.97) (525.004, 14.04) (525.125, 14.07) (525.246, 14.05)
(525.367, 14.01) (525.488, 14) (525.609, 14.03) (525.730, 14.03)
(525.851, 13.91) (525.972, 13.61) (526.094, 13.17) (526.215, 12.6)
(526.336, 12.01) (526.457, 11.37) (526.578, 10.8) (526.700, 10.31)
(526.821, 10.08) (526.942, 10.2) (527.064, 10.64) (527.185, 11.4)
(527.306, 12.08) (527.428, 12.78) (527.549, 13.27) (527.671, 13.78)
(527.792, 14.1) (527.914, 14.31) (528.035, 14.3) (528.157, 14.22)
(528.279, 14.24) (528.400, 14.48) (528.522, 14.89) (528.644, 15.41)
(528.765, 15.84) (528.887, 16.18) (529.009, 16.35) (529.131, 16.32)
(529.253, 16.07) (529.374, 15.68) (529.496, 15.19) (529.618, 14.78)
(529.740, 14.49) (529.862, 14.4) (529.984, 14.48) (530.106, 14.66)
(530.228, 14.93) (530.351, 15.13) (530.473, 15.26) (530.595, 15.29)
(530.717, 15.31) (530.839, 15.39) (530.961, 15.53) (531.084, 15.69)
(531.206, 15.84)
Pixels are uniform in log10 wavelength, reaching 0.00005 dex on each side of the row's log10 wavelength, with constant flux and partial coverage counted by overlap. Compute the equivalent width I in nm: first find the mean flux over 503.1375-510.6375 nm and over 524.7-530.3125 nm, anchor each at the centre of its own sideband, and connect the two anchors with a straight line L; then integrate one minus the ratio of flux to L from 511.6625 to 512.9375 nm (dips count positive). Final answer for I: 0.13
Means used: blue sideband 11.6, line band 10.9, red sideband 13.8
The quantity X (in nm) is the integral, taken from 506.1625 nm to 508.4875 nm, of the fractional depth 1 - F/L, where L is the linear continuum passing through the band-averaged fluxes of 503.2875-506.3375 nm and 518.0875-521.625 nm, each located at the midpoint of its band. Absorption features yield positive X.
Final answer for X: 0.144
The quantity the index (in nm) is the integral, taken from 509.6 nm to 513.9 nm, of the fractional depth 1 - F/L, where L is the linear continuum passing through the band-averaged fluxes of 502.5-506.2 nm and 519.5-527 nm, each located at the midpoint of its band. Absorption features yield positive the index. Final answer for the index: 0.56 nm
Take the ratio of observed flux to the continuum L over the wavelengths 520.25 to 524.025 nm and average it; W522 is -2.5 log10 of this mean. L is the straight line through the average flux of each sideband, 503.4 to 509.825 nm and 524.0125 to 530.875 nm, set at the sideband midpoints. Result 0.06 mag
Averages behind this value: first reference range 11.7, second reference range 14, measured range 12.7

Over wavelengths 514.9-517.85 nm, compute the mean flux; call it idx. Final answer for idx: 9.09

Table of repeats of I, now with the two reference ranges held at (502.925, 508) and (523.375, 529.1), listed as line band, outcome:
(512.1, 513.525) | 0.20 nm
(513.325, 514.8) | 0.21 nm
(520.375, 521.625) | 0.20 nm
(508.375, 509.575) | 0.08 nm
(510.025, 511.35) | 0.17 nm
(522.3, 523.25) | 0.03 nm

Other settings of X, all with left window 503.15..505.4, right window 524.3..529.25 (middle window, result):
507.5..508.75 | 0.128 nm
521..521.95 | 0.026 nm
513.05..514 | 0.144 nm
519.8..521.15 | 0.239 nm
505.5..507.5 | 0.124 nm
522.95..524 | -0.069 nm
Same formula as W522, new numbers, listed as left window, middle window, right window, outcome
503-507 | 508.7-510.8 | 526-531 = 0.13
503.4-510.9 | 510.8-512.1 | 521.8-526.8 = 0.09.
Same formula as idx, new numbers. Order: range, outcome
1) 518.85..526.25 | 12.9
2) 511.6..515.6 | 10.8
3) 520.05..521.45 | 11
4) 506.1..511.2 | 11.1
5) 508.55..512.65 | 11.1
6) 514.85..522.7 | 10.2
